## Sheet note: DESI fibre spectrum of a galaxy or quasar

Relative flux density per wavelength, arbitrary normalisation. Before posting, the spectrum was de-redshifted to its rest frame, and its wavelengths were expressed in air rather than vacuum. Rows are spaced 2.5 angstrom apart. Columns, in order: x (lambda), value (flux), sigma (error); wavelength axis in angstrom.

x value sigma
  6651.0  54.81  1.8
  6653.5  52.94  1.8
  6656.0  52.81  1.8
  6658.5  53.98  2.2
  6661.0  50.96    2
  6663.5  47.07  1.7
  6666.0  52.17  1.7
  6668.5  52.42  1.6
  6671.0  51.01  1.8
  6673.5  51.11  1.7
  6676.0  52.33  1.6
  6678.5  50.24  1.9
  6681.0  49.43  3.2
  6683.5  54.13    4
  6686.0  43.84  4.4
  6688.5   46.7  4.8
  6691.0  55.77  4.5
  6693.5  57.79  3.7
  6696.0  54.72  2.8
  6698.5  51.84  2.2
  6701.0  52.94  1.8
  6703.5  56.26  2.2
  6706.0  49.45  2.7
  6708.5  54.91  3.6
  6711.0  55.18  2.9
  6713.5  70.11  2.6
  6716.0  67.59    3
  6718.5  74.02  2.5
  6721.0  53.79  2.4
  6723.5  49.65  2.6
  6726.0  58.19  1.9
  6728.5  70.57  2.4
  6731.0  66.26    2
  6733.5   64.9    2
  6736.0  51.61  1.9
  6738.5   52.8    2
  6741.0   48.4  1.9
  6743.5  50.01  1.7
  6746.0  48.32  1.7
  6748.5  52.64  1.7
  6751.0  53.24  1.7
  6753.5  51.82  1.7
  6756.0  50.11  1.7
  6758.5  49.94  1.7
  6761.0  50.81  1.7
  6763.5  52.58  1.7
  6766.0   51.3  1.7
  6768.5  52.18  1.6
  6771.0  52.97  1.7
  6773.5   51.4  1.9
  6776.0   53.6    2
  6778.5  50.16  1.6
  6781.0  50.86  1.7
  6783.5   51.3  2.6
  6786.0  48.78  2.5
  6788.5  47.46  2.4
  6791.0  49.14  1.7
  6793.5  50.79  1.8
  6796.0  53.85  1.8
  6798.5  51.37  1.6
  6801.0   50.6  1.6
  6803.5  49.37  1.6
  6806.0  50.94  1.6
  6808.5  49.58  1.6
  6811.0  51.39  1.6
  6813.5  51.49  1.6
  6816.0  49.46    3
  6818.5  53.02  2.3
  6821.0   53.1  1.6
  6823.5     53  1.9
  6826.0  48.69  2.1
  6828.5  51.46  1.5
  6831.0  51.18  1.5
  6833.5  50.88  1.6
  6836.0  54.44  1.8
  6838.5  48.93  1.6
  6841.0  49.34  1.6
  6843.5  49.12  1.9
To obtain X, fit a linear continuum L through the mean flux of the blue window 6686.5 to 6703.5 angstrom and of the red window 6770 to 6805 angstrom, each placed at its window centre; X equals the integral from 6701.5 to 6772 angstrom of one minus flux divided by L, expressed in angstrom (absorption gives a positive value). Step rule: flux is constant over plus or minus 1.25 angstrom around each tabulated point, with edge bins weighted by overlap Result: -4.86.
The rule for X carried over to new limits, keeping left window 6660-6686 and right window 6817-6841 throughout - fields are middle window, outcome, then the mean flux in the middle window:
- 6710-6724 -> -3.2 angstrom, 62.5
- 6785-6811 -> 0.5 angstrom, 50.3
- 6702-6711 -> -0.5 angstrom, 53.8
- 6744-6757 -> 0.0 angstrom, 51.2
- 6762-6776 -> -0.3 angstrom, 52.2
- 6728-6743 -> -2.1 angstrom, 58.1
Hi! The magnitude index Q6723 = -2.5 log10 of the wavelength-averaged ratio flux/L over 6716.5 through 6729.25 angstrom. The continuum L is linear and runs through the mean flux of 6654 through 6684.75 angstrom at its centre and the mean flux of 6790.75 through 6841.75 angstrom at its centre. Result -0.19 mag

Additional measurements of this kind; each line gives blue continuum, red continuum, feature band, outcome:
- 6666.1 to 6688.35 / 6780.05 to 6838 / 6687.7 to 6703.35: -0.07 mag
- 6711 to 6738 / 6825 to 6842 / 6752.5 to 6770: 0.14 mag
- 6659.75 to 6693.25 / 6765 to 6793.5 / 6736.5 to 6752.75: 0.00 mag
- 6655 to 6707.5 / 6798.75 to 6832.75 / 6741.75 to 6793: 0.01 mag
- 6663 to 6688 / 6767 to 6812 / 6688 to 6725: -0.13 mag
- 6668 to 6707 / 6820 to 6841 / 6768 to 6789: 0.01 mag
